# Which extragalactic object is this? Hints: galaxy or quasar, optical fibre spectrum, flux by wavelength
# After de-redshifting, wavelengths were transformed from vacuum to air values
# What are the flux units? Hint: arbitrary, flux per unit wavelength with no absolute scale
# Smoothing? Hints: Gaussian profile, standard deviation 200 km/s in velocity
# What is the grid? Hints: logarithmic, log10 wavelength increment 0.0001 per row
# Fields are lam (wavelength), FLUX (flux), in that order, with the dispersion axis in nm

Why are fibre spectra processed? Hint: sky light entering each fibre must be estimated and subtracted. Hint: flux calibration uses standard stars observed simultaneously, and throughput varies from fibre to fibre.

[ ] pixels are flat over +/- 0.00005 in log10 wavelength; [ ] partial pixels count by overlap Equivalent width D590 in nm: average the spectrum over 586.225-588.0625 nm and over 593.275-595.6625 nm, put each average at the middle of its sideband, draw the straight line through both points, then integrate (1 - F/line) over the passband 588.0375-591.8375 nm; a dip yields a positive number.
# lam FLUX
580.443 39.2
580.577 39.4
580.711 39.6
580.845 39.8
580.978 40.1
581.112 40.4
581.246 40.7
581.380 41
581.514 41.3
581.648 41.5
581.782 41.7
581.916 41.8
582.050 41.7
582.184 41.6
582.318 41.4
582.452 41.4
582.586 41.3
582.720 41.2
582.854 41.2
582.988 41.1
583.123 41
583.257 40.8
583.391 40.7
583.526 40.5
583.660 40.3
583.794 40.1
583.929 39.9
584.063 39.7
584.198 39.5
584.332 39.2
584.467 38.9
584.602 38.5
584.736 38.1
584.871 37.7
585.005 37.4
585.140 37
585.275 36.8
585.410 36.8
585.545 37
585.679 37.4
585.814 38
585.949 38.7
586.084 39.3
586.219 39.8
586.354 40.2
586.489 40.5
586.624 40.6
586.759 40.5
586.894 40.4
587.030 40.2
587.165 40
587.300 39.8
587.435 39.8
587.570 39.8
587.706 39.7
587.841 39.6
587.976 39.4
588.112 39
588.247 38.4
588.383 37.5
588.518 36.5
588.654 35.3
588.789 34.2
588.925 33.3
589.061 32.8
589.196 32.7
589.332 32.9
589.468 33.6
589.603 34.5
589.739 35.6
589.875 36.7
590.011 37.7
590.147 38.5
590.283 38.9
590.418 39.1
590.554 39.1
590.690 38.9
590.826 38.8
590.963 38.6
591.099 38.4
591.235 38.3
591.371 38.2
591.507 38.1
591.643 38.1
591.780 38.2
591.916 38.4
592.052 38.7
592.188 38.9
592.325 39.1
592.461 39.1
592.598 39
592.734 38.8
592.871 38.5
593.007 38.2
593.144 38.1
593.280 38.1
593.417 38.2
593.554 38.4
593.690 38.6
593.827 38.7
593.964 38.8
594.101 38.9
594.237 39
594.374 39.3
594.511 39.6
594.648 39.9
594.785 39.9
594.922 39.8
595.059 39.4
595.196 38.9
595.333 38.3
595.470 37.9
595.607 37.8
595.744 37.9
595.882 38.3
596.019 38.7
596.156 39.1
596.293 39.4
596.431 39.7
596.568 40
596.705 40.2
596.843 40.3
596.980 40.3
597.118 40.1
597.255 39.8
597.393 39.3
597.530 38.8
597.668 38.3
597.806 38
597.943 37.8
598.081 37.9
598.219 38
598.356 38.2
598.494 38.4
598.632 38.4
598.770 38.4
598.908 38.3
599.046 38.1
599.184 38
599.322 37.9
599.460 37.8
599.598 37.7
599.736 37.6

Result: 0.26 nm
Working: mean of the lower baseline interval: 40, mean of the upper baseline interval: 38.9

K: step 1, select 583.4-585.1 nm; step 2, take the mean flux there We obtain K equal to 39.2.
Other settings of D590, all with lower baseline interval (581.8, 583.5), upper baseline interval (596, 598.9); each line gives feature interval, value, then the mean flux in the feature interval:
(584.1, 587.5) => 0.157 nm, 38.9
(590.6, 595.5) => 0.115 nm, 38.7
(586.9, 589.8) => 0.247 nm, 37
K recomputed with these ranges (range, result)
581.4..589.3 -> 39.1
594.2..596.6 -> 39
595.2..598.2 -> 38.9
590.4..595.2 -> 38.8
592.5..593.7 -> 38.4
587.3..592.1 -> 37.4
